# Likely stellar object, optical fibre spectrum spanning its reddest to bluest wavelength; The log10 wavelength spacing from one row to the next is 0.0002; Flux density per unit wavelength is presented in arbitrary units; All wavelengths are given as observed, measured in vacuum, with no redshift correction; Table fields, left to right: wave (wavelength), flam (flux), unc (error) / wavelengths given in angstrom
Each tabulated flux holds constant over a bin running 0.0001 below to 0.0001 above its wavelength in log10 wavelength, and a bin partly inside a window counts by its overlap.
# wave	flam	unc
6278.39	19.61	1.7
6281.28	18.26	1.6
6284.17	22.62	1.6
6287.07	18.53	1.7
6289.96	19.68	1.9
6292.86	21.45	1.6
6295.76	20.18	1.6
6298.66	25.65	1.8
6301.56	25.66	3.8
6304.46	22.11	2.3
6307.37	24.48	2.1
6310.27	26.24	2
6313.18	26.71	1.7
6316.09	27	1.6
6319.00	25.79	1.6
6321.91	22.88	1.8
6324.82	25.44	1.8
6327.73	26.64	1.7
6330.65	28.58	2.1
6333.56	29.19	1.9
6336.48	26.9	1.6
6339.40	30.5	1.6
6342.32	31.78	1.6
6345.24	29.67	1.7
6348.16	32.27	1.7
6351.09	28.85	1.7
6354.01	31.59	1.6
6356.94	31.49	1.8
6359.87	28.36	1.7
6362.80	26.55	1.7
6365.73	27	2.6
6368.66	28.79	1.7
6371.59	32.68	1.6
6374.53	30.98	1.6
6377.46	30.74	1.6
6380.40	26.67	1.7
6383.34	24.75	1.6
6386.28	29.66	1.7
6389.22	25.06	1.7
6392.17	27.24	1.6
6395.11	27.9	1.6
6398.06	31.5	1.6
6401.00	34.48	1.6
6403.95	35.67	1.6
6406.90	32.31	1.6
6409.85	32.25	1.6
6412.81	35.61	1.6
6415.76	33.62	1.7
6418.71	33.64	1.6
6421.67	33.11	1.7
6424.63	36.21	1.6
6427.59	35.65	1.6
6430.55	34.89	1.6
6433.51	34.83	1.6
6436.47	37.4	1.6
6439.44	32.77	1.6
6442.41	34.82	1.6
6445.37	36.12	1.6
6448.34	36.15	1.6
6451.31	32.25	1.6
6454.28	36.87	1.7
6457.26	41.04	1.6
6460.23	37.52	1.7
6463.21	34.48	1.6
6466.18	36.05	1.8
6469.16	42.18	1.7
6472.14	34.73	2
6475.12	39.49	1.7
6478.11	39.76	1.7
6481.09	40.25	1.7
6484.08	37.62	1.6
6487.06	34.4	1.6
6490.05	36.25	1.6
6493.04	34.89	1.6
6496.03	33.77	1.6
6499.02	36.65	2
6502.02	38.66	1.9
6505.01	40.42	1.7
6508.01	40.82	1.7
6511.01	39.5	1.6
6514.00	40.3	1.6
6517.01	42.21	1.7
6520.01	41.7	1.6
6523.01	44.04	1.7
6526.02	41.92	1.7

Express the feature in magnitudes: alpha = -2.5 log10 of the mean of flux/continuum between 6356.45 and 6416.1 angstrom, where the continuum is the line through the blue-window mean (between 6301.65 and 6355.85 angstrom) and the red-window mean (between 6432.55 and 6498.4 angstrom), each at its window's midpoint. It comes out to 0.05 mag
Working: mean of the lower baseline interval 27.6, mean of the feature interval 30.1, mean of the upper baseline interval 36.5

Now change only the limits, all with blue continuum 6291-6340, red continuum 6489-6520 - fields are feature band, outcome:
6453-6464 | -0.068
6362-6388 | 0.034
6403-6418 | -0.059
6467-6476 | -0.067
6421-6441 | -0.051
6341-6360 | -0.105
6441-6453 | -0.010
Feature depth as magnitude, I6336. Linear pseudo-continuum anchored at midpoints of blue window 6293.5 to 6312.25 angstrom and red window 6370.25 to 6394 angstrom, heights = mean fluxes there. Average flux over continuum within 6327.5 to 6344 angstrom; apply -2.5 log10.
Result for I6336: -0.13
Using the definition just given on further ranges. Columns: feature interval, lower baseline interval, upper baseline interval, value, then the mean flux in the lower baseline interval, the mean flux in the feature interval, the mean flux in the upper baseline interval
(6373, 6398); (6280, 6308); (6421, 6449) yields 0.09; 21.8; 28.1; 35.2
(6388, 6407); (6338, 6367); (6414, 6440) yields 0.08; 29.8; 30.5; 34.8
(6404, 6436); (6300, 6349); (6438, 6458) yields -0.02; 27.1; 34.4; 35.5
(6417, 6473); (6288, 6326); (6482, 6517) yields -0.06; 24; 35.8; 37.8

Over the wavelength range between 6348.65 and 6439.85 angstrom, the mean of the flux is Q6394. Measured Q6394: 31.4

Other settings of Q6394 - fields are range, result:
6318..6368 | 28.5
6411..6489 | 36.2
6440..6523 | 37.8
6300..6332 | 25.6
